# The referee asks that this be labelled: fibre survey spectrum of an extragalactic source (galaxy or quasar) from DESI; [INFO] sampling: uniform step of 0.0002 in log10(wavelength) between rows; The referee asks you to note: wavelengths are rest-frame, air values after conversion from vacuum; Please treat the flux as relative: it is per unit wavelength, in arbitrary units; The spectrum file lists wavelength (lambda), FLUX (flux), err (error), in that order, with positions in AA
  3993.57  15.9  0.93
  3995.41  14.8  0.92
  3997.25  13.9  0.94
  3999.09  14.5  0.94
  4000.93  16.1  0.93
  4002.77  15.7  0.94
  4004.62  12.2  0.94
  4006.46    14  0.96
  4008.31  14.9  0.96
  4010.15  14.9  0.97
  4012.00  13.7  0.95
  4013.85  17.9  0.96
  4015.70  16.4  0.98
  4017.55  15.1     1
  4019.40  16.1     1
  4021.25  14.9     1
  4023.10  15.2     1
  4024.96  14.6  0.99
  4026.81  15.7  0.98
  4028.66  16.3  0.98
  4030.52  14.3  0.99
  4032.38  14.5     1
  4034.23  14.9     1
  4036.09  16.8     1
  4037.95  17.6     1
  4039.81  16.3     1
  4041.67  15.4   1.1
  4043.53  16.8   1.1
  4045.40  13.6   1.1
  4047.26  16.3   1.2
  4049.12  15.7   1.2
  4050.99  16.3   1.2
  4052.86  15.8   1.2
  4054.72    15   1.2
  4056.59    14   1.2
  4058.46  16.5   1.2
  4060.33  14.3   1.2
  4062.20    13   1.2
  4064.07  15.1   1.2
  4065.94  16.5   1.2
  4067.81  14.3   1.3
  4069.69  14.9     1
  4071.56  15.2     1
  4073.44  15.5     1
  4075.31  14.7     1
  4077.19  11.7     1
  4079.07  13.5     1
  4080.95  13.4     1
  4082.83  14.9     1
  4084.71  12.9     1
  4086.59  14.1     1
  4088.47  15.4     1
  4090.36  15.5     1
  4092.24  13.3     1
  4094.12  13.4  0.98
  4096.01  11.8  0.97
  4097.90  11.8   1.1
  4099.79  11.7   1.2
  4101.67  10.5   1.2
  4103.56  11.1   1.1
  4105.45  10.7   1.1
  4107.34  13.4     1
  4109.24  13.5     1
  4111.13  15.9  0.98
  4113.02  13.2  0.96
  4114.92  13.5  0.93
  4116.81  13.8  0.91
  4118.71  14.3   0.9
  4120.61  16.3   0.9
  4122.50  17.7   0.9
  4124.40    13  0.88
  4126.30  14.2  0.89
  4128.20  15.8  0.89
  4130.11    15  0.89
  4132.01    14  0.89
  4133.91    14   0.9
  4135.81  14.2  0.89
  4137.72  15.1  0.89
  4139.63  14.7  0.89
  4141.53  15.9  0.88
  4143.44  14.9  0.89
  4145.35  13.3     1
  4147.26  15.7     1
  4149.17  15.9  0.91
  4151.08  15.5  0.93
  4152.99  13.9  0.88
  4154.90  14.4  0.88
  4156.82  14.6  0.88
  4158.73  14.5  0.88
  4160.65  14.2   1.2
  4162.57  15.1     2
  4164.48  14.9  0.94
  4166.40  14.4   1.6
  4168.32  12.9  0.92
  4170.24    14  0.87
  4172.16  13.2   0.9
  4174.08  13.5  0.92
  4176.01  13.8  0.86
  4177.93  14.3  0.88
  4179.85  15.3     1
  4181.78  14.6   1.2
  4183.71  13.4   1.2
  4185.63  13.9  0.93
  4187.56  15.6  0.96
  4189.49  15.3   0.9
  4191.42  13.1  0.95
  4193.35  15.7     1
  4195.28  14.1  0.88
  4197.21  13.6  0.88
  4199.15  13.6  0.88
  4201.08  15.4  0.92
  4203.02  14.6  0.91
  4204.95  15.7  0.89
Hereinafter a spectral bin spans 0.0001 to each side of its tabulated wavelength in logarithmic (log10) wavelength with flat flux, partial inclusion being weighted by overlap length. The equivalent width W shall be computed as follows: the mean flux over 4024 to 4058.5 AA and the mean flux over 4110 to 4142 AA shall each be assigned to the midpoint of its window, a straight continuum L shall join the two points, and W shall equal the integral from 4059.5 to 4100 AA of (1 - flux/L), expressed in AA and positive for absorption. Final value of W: 3.2 AA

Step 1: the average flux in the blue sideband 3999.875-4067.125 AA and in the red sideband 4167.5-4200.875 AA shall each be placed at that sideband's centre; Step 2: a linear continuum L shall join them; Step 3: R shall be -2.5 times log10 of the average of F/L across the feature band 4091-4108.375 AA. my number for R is 0.23 mag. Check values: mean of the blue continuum 15.3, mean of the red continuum 14.1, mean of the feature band 12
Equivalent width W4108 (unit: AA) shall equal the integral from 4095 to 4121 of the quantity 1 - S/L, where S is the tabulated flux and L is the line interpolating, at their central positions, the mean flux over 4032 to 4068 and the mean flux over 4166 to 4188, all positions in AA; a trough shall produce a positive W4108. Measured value 3.35 AA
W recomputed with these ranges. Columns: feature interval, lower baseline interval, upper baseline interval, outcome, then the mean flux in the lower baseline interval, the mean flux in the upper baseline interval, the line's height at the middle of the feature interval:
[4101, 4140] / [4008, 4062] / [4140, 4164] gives 2.57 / 15.5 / 14.8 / 15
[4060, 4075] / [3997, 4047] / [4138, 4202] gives 0.18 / 15.3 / 14.5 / 15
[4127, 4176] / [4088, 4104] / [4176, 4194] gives -2.51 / 12.7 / 14.5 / 13.8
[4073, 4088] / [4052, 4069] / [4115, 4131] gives 1.11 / 14.9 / 14.9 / 14.9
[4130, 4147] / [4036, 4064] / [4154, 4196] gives 0.08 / 15.5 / 14.3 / 14.7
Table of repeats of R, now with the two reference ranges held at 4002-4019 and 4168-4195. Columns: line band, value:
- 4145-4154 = -0.05 mag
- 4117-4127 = -0.04 mag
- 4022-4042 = -0.05 mag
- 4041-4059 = -0.05 mag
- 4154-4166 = -0.02 mag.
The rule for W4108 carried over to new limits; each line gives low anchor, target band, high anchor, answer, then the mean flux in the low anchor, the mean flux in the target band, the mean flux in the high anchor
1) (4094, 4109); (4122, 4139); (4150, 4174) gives -2.26 AA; 11.8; 14.7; 14.3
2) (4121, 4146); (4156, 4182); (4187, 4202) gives 0.74 AA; 14.8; 14.2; 14.5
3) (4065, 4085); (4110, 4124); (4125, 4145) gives -0.25 AA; 14.4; 14.9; 14.7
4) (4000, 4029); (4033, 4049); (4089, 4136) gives -1.22 AA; 15.2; 15.9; 13.7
